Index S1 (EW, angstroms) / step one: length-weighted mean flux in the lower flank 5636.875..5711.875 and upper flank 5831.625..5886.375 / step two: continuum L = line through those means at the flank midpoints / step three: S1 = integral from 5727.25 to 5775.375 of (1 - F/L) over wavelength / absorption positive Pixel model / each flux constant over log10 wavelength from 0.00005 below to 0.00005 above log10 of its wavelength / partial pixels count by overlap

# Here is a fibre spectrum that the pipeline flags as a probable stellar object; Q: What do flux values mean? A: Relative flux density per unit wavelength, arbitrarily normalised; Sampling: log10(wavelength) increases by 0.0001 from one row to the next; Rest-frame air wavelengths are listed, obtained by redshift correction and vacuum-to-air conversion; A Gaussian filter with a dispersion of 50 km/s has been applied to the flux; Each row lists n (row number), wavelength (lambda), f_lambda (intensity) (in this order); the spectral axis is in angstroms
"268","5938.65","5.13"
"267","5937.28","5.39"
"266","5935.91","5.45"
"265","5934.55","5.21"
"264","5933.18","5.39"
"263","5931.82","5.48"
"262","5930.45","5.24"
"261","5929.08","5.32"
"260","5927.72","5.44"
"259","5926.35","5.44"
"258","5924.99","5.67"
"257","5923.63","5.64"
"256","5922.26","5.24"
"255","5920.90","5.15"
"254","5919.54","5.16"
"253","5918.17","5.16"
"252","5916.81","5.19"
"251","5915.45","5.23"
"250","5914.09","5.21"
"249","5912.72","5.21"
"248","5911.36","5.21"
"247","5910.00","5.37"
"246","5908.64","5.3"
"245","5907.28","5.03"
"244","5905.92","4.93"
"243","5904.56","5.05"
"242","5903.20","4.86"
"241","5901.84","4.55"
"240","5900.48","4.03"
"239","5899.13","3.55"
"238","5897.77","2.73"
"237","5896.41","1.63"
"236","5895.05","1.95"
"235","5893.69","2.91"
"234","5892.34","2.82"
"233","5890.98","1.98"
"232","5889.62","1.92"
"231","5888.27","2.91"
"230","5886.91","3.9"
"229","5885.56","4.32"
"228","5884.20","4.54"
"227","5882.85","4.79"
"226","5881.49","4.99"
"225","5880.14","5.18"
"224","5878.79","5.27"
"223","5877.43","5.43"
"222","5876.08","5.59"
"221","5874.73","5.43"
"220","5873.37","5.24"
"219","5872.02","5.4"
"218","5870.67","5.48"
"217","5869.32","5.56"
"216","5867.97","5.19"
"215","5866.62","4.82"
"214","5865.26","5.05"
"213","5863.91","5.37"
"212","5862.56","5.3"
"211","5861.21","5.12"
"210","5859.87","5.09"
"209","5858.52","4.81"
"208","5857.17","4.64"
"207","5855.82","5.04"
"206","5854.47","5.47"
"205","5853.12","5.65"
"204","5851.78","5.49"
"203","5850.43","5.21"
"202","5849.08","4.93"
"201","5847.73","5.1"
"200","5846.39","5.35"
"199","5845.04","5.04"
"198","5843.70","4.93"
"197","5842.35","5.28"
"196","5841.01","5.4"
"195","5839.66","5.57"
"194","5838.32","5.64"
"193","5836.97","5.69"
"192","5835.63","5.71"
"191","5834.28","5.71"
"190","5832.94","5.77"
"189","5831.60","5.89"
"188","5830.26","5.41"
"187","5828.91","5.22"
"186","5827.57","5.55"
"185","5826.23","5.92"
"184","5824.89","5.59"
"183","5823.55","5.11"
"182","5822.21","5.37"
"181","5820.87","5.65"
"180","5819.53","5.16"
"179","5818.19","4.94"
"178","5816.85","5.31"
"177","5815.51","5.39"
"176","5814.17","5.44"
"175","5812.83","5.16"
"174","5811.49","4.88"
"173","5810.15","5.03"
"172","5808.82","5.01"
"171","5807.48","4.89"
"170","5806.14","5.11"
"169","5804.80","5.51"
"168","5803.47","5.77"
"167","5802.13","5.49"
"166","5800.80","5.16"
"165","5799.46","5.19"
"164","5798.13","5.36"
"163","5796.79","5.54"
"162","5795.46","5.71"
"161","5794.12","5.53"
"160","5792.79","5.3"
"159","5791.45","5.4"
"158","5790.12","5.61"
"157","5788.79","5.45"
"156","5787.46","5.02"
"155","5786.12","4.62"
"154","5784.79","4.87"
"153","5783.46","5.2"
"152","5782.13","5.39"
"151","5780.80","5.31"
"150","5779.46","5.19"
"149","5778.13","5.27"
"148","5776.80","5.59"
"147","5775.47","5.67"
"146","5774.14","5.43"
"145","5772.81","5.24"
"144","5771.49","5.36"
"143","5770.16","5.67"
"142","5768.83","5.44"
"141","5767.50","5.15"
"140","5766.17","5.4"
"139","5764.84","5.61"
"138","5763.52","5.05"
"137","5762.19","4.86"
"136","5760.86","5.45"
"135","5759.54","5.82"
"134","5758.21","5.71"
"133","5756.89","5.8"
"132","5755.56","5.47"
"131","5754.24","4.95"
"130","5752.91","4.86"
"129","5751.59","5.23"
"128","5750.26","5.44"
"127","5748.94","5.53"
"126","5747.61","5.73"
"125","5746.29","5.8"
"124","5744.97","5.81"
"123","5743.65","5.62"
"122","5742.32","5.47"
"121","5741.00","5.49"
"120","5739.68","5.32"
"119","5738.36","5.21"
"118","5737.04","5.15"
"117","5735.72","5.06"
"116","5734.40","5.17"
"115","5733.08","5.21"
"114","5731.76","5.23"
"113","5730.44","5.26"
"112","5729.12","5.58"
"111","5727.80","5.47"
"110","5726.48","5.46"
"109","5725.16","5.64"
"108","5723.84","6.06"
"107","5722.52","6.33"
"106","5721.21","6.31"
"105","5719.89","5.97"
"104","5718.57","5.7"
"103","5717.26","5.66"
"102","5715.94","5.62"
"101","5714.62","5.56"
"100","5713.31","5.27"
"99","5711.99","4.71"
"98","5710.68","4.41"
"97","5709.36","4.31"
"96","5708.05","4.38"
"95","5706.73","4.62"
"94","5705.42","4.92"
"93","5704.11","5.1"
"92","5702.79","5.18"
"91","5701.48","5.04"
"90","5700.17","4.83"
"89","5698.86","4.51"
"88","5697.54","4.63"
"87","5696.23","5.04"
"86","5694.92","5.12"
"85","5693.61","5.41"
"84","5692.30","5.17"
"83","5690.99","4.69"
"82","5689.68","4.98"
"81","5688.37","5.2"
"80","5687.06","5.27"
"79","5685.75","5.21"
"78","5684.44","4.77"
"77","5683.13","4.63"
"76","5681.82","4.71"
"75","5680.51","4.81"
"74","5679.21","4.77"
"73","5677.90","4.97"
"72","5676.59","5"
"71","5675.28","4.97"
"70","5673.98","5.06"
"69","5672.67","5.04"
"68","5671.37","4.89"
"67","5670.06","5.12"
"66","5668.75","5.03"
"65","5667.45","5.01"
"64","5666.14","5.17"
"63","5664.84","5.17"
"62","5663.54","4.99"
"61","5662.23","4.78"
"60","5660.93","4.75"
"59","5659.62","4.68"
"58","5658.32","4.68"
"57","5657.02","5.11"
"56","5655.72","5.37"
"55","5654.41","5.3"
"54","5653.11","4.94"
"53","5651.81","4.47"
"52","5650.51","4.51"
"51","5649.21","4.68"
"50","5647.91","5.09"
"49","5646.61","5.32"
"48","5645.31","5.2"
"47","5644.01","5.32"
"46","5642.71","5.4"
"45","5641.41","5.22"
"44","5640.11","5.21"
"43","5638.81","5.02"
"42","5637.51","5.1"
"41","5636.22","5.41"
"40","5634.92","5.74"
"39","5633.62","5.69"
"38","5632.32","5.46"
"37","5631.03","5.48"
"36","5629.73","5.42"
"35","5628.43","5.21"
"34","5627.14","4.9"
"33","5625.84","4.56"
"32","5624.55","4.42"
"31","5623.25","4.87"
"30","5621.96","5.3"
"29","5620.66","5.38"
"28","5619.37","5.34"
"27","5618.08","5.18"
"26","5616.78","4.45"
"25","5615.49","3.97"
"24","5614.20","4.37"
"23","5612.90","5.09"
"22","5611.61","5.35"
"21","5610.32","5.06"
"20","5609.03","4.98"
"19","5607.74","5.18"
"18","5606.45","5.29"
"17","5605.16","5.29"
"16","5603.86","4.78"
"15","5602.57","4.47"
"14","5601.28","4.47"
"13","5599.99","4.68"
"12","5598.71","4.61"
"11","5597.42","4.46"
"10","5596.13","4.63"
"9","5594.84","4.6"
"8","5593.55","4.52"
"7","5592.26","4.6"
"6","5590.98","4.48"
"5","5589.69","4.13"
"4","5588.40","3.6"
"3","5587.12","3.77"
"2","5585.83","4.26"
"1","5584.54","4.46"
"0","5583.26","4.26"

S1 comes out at -3.05 angstroms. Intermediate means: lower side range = 4.95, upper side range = 5.24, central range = 5.39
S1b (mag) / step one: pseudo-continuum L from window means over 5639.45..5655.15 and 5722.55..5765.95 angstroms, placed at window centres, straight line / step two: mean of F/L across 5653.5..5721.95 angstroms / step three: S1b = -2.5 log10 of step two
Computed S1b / 0.04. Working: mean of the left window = 5.05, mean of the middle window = 5.03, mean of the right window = 5.44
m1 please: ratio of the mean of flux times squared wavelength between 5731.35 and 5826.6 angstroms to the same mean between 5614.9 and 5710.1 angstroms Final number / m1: 1.11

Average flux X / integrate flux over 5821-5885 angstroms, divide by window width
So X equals 5.31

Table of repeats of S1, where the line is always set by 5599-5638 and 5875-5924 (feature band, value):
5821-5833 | -2.6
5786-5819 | -4.8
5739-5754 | -2.3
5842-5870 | -4.2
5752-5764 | -1.6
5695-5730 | -3.1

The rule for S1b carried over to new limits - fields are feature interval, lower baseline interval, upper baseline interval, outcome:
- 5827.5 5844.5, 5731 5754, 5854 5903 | -0.175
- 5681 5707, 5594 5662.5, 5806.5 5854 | 0.032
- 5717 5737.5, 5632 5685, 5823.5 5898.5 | -0.127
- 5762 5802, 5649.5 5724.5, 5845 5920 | -0.099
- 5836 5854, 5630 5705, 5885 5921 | -0.226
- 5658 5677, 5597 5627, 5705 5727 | 0.035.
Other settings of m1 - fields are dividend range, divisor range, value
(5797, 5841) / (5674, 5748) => 1.08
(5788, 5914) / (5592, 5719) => 1.07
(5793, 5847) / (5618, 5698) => 1.13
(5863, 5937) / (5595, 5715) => 1.03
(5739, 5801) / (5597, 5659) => 1.13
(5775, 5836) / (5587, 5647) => 1.16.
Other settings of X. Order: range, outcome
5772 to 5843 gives 5.37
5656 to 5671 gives 4.96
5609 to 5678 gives 5.04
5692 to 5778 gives 5.33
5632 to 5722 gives 5.06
